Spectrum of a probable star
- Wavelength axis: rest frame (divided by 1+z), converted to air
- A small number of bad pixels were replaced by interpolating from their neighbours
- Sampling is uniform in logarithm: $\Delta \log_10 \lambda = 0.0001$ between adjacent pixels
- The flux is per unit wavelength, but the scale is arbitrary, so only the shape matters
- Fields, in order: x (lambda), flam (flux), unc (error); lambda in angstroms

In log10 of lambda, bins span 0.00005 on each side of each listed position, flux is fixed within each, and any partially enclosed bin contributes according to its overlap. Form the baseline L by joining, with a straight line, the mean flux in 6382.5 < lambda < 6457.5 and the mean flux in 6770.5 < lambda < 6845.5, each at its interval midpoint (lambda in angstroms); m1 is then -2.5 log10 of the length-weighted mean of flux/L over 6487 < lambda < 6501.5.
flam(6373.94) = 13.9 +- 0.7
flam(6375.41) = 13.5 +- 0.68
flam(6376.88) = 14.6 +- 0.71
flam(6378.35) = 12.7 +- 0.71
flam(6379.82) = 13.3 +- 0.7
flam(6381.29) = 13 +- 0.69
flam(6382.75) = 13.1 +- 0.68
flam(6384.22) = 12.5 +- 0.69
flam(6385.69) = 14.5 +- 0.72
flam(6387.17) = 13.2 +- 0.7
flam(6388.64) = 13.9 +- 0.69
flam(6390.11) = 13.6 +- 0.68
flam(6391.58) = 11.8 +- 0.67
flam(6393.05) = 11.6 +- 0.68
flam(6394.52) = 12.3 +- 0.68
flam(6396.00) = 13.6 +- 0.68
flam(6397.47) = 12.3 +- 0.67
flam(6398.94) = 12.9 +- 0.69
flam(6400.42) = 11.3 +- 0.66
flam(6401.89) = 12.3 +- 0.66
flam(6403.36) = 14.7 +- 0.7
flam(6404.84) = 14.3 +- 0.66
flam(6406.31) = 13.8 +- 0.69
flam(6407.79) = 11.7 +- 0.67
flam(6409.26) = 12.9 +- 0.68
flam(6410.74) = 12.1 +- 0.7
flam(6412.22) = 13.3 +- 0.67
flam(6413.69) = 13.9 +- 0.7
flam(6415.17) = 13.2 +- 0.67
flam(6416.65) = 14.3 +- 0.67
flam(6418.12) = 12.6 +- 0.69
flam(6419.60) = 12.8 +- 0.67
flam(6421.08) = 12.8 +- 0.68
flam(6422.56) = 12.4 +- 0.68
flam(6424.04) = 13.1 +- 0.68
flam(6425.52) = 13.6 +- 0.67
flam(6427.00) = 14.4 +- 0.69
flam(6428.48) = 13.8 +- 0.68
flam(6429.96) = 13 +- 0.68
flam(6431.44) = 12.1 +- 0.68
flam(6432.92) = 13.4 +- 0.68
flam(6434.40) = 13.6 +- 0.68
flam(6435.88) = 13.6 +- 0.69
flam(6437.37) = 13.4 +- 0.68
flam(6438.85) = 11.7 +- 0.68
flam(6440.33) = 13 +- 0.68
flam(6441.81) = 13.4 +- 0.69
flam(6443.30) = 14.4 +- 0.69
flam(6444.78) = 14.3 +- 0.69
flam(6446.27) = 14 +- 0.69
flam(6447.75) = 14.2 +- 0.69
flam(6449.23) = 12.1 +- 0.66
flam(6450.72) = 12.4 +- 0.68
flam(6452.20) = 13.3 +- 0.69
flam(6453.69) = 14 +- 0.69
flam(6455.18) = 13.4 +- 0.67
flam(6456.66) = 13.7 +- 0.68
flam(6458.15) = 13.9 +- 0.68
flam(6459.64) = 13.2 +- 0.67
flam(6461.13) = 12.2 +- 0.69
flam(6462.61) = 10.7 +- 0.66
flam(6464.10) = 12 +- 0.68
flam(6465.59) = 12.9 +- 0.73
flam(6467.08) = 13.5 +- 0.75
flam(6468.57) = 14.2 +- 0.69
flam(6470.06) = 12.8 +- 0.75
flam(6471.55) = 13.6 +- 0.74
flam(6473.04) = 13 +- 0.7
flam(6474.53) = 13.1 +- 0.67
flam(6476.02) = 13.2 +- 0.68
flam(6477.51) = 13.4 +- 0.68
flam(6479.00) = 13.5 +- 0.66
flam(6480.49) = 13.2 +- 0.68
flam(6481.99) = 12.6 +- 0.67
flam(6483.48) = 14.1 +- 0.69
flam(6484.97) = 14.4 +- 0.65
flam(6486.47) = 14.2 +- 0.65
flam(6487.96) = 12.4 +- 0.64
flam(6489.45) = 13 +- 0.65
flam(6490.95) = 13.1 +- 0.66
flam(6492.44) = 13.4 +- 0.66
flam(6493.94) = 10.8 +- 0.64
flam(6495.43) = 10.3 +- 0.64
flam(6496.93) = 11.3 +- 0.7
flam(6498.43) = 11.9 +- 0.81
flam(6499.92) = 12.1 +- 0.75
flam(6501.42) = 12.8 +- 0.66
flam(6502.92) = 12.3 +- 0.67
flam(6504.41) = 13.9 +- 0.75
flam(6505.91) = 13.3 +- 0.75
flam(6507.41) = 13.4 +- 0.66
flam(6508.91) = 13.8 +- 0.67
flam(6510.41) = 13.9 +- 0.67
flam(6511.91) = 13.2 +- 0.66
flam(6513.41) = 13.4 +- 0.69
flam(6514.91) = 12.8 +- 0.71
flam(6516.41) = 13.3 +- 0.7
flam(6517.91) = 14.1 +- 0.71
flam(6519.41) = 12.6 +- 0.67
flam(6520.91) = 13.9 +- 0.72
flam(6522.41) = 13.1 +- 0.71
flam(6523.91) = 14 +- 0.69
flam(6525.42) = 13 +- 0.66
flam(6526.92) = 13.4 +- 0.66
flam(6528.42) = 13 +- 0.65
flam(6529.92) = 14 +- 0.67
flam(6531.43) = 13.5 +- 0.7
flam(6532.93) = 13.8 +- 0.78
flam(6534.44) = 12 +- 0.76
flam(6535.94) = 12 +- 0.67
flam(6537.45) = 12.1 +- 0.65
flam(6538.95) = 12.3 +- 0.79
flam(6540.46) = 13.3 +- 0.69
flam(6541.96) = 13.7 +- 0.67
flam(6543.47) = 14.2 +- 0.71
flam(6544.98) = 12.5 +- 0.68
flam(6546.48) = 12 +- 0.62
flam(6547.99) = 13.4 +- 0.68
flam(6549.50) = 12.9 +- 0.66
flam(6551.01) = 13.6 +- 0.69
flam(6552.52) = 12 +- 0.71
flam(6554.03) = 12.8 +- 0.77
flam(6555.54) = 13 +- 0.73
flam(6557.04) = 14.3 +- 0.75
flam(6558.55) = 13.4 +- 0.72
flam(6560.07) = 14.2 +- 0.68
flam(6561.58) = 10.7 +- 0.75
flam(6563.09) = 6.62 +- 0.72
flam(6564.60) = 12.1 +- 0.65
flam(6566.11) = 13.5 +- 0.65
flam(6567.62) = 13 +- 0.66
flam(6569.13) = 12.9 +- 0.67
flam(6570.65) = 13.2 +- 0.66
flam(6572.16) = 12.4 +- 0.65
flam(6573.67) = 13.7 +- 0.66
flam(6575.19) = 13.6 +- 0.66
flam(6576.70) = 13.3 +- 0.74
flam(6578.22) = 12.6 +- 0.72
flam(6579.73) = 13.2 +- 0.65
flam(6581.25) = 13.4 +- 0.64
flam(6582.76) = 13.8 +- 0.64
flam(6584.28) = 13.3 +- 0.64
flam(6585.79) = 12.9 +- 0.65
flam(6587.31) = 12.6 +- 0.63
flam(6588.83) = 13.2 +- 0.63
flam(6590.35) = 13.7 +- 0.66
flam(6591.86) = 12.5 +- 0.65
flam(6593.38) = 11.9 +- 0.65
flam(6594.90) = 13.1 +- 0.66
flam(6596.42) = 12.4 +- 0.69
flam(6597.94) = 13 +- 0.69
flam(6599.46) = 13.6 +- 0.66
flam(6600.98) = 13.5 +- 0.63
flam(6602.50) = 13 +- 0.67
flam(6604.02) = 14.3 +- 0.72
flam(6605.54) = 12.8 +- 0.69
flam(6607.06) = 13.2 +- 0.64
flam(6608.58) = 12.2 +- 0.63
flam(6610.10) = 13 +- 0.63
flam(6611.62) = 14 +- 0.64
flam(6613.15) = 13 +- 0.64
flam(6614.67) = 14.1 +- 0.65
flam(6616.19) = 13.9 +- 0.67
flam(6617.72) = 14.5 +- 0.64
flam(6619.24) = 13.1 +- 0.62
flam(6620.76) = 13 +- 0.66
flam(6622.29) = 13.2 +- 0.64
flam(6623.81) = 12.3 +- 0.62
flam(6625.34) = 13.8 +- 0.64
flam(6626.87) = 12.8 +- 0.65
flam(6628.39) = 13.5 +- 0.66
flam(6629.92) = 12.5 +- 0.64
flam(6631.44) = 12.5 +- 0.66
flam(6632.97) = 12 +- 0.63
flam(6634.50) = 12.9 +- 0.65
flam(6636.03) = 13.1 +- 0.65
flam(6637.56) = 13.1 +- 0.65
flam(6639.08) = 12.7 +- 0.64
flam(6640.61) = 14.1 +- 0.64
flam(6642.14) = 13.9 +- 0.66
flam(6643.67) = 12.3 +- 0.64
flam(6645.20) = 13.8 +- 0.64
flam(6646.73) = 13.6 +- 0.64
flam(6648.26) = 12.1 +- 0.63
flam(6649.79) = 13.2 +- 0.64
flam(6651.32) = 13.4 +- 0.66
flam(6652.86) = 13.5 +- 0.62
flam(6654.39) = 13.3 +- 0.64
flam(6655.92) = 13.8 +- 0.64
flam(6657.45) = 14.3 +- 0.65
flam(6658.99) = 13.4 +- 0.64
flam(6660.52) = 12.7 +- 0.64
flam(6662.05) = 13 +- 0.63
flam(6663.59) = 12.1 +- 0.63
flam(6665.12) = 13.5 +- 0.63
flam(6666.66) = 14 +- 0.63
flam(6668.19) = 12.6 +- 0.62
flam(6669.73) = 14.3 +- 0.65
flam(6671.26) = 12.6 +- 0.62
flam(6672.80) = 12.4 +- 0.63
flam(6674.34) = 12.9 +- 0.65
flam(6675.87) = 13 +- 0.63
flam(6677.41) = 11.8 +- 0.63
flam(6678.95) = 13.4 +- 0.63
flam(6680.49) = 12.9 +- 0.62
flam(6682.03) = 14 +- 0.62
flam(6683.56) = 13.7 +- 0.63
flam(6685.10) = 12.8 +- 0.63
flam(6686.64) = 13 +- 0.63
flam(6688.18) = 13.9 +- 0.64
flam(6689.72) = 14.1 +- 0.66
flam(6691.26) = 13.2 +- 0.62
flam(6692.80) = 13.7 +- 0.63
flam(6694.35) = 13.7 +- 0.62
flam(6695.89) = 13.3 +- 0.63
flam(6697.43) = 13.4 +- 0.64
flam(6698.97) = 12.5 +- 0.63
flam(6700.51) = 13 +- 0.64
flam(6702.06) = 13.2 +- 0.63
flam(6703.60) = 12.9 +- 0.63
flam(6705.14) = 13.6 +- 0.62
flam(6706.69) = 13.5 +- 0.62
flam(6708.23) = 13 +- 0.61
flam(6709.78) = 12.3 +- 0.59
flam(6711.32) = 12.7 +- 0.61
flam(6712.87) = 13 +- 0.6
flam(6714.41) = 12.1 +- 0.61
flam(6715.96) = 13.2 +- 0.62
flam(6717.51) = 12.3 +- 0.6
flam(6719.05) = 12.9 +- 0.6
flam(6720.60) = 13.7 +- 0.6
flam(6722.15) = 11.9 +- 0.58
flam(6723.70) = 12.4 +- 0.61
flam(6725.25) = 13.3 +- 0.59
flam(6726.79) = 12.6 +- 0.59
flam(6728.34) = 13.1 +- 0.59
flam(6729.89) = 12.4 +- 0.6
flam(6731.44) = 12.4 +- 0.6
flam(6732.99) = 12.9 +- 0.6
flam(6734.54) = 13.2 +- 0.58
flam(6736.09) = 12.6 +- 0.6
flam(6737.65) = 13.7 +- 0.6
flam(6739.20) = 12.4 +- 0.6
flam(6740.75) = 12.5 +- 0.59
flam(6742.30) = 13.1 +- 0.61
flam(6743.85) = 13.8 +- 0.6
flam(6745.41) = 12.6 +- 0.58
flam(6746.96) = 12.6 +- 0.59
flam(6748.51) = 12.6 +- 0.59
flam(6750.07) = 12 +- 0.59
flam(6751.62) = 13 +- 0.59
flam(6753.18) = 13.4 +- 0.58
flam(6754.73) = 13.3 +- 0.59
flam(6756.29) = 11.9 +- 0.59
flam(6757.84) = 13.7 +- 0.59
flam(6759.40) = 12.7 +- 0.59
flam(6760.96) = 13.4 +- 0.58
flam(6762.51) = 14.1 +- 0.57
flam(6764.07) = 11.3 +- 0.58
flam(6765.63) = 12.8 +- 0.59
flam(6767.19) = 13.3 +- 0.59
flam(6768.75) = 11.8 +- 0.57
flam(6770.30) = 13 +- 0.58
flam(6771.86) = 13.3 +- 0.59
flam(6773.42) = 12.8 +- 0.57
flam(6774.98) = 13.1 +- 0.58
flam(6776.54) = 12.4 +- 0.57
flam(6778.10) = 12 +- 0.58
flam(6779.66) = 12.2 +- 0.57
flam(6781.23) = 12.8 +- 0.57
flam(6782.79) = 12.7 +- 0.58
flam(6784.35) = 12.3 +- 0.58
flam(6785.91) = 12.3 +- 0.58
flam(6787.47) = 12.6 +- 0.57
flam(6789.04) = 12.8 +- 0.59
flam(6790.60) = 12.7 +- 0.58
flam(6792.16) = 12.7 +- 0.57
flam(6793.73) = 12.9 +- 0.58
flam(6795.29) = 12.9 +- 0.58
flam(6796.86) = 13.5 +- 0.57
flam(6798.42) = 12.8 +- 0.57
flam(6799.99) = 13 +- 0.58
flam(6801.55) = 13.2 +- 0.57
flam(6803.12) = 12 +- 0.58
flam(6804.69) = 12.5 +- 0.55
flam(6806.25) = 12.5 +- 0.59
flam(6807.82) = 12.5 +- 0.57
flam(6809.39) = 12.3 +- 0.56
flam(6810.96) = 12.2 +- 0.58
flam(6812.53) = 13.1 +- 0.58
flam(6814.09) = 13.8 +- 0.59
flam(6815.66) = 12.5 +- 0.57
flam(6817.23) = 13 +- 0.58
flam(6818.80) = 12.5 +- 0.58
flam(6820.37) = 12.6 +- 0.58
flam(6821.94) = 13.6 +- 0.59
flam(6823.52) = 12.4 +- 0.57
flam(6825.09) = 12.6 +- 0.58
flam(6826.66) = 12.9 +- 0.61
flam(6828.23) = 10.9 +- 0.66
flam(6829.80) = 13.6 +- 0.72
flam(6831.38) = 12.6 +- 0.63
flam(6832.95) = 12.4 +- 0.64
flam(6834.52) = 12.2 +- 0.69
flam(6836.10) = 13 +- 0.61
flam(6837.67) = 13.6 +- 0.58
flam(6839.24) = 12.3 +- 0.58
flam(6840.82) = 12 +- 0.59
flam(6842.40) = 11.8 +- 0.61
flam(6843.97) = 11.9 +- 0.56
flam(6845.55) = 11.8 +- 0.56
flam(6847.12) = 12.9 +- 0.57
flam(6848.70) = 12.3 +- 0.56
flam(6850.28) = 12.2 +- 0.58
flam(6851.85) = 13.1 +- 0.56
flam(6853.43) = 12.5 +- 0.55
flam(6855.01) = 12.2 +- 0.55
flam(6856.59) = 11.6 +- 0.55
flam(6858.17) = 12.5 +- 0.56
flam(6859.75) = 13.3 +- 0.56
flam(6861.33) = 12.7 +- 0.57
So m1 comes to 0.08 mag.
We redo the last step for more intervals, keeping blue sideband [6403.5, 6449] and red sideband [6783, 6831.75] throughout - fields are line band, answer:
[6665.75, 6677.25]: -0.01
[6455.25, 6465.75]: 0.05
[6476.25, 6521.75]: 0.01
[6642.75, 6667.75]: -0.02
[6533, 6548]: 0.03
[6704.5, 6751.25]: 0.00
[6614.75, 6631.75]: -0.02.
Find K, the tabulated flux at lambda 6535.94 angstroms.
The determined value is 12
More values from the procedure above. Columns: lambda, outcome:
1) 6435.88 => 13.6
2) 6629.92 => 12.5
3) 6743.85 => 13.8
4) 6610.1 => 13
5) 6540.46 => 13.3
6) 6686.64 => 13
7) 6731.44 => 12.4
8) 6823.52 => 12.4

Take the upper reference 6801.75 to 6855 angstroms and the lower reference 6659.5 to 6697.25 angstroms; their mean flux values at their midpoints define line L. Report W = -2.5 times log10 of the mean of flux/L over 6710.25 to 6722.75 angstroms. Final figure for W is 0.03 mag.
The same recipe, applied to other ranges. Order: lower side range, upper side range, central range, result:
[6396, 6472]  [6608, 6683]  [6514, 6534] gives -0.02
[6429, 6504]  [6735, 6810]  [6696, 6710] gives -0.02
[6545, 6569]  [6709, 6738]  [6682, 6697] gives -0.07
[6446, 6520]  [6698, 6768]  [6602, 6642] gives -0.02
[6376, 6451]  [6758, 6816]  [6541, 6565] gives 0.03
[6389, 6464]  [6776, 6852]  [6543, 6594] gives 0.01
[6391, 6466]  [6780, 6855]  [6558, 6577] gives 0.04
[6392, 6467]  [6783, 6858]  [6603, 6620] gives -0.05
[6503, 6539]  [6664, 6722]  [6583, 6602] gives 0.02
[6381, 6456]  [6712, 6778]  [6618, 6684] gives -0.02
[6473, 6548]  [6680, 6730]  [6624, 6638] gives 0.02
